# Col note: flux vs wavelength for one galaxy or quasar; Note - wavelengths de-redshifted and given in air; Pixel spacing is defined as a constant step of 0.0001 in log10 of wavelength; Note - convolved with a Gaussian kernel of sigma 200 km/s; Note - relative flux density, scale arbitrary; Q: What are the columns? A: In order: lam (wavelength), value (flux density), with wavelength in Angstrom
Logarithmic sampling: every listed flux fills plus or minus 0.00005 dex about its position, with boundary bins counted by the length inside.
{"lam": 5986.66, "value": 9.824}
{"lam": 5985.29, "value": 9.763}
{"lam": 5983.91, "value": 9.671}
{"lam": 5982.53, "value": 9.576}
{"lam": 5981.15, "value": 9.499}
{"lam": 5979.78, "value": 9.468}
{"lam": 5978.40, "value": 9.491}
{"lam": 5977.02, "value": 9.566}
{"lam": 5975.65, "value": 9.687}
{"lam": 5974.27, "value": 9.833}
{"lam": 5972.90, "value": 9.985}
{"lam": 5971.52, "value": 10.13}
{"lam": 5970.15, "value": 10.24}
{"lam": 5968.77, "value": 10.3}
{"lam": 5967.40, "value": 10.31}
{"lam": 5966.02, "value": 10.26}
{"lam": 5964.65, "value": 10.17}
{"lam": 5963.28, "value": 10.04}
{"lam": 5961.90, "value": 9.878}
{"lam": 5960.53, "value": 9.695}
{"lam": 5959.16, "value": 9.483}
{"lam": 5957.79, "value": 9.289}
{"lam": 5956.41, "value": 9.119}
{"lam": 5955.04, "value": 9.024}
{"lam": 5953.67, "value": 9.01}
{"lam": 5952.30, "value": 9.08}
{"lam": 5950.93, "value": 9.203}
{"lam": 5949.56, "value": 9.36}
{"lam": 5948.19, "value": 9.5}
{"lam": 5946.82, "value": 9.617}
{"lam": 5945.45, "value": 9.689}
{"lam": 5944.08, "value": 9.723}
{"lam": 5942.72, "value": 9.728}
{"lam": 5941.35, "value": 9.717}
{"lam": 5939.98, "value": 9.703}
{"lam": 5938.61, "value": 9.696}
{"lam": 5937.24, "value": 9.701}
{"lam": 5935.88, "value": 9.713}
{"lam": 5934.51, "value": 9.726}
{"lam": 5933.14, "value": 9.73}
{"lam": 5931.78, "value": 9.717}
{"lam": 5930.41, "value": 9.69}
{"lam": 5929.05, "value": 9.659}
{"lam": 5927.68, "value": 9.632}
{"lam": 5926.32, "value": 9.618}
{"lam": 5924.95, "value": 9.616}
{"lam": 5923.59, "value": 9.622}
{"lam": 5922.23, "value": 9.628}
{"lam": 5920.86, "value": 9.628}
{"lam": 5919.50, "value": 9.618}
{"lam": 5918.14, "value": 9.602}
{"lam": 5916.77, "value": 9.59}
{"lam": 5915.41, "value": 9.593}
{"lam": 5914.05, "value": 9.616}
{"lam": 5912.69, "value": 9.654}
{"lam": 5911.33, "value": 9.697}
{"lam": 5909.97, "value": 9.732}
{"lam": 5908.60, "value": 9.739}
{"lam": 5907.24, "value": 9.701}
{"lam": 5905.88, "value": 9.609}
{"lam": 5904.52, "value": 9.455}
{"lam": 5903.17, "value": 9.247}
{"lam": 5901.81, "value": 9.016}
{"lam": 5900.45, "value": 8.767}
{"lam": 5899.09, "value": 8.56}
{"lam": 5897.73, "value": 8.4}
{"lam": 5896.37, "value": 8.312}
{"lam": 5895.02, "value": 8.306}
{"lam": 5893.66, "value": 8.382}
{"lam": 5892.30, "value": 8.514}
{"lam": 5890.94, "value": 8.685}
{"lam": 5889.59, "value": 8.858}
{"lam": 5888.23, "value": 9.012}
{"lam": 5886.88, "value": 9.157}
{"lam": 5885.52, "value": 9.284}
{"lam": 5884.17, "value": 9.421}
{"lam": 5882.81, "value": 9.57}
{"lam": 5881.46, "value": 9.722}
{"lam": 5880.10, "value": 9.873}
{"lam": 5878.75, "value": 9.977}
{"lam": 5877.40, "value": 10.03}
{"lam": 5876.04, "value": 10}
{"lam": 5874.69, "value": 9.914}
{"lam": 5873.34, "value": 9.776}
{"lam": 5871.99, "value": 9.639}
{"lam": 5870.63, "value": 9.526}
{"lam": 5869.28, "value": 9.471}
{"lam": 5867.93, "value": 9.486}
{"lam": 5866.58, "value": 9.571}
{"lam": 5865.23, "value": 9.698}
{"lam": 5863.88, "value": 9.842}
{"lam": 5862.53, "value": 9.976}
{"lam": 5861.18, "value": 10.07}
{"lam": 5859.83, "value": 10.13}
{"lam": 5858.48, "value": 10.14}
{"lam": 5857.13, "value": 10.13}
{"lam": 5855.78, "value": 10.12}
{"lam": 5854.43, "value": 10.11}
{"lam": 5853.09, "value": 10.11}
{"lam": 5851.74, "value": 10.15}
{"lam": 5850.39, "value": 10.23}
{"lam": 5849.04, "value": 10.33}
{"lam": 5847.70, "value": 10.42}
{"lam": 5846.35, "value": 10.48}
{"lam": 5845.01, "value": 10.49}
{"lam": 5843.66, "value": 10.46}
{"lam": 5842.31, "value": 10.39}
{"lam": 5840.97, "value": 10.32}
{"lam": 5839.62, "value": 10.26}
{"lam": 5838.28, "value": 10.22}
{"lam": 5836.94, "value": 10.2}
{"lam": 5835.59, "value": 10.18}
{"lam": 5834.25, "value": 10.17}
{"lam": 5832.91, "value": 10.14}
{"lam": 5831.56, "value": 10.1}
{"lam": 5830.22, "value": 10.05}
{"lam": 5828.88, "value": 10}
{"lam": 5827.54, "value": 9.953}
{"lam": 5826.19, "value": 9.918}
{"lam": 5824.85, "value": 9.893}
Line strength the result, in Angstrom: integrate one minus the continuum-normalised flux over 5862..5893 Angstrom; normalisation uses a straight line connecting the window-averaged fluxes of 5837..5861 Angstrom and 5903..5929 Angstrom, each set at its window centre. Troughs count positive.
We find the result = 1.46 Angstrom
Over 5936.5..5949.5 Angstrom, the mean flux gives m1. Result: 9.66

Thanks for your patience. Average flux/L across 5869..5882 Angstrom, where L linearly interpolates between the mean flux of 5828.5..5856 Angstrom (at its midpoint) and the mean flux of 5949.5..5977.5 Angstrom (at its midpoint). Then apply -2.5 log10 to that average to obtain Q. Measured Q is 0.03 mag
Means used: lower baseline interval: 10.2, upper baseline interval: 9.71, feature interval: 9.8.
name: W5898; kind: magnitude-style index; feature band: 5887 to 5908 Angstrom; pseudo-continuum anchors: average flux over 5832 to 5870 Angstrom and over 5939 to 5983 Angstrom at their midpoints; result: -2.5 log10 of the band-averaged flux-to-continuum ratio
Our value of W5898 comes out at 0.12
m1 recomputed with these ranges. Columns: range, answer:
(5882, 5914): 9.1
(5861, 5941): 9.47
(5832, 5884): 10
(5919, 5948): 9.67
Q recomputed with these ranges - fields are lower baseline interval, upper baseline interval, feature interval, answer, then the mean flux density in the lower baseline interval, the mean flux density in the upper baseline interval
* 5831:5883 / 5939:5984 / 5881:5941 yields 0.05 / 10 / 9.67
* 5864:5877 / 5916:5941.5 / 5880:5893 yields 0.06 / 9.69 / 9.66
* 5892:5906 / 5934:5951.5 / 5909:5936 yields -0.05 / 8.76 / 9.62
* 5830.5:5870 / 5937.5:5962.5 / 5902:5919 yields 0.02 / 10.1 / 9.47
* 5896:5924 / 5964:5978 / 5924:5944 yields -0.01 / 9.38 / 10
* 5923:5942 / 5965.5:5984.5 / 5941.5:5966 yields 0.03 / 9.68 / 9.85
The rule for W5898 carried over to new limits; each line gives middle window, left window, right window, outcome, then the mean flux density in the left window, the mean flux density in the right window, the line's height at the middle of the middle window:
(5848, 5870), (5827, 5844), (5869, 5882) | -0.002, 10.2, 9.8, 9.96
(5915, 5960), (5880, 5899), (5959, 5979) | -0.001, 8.92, 9.95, 9.54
